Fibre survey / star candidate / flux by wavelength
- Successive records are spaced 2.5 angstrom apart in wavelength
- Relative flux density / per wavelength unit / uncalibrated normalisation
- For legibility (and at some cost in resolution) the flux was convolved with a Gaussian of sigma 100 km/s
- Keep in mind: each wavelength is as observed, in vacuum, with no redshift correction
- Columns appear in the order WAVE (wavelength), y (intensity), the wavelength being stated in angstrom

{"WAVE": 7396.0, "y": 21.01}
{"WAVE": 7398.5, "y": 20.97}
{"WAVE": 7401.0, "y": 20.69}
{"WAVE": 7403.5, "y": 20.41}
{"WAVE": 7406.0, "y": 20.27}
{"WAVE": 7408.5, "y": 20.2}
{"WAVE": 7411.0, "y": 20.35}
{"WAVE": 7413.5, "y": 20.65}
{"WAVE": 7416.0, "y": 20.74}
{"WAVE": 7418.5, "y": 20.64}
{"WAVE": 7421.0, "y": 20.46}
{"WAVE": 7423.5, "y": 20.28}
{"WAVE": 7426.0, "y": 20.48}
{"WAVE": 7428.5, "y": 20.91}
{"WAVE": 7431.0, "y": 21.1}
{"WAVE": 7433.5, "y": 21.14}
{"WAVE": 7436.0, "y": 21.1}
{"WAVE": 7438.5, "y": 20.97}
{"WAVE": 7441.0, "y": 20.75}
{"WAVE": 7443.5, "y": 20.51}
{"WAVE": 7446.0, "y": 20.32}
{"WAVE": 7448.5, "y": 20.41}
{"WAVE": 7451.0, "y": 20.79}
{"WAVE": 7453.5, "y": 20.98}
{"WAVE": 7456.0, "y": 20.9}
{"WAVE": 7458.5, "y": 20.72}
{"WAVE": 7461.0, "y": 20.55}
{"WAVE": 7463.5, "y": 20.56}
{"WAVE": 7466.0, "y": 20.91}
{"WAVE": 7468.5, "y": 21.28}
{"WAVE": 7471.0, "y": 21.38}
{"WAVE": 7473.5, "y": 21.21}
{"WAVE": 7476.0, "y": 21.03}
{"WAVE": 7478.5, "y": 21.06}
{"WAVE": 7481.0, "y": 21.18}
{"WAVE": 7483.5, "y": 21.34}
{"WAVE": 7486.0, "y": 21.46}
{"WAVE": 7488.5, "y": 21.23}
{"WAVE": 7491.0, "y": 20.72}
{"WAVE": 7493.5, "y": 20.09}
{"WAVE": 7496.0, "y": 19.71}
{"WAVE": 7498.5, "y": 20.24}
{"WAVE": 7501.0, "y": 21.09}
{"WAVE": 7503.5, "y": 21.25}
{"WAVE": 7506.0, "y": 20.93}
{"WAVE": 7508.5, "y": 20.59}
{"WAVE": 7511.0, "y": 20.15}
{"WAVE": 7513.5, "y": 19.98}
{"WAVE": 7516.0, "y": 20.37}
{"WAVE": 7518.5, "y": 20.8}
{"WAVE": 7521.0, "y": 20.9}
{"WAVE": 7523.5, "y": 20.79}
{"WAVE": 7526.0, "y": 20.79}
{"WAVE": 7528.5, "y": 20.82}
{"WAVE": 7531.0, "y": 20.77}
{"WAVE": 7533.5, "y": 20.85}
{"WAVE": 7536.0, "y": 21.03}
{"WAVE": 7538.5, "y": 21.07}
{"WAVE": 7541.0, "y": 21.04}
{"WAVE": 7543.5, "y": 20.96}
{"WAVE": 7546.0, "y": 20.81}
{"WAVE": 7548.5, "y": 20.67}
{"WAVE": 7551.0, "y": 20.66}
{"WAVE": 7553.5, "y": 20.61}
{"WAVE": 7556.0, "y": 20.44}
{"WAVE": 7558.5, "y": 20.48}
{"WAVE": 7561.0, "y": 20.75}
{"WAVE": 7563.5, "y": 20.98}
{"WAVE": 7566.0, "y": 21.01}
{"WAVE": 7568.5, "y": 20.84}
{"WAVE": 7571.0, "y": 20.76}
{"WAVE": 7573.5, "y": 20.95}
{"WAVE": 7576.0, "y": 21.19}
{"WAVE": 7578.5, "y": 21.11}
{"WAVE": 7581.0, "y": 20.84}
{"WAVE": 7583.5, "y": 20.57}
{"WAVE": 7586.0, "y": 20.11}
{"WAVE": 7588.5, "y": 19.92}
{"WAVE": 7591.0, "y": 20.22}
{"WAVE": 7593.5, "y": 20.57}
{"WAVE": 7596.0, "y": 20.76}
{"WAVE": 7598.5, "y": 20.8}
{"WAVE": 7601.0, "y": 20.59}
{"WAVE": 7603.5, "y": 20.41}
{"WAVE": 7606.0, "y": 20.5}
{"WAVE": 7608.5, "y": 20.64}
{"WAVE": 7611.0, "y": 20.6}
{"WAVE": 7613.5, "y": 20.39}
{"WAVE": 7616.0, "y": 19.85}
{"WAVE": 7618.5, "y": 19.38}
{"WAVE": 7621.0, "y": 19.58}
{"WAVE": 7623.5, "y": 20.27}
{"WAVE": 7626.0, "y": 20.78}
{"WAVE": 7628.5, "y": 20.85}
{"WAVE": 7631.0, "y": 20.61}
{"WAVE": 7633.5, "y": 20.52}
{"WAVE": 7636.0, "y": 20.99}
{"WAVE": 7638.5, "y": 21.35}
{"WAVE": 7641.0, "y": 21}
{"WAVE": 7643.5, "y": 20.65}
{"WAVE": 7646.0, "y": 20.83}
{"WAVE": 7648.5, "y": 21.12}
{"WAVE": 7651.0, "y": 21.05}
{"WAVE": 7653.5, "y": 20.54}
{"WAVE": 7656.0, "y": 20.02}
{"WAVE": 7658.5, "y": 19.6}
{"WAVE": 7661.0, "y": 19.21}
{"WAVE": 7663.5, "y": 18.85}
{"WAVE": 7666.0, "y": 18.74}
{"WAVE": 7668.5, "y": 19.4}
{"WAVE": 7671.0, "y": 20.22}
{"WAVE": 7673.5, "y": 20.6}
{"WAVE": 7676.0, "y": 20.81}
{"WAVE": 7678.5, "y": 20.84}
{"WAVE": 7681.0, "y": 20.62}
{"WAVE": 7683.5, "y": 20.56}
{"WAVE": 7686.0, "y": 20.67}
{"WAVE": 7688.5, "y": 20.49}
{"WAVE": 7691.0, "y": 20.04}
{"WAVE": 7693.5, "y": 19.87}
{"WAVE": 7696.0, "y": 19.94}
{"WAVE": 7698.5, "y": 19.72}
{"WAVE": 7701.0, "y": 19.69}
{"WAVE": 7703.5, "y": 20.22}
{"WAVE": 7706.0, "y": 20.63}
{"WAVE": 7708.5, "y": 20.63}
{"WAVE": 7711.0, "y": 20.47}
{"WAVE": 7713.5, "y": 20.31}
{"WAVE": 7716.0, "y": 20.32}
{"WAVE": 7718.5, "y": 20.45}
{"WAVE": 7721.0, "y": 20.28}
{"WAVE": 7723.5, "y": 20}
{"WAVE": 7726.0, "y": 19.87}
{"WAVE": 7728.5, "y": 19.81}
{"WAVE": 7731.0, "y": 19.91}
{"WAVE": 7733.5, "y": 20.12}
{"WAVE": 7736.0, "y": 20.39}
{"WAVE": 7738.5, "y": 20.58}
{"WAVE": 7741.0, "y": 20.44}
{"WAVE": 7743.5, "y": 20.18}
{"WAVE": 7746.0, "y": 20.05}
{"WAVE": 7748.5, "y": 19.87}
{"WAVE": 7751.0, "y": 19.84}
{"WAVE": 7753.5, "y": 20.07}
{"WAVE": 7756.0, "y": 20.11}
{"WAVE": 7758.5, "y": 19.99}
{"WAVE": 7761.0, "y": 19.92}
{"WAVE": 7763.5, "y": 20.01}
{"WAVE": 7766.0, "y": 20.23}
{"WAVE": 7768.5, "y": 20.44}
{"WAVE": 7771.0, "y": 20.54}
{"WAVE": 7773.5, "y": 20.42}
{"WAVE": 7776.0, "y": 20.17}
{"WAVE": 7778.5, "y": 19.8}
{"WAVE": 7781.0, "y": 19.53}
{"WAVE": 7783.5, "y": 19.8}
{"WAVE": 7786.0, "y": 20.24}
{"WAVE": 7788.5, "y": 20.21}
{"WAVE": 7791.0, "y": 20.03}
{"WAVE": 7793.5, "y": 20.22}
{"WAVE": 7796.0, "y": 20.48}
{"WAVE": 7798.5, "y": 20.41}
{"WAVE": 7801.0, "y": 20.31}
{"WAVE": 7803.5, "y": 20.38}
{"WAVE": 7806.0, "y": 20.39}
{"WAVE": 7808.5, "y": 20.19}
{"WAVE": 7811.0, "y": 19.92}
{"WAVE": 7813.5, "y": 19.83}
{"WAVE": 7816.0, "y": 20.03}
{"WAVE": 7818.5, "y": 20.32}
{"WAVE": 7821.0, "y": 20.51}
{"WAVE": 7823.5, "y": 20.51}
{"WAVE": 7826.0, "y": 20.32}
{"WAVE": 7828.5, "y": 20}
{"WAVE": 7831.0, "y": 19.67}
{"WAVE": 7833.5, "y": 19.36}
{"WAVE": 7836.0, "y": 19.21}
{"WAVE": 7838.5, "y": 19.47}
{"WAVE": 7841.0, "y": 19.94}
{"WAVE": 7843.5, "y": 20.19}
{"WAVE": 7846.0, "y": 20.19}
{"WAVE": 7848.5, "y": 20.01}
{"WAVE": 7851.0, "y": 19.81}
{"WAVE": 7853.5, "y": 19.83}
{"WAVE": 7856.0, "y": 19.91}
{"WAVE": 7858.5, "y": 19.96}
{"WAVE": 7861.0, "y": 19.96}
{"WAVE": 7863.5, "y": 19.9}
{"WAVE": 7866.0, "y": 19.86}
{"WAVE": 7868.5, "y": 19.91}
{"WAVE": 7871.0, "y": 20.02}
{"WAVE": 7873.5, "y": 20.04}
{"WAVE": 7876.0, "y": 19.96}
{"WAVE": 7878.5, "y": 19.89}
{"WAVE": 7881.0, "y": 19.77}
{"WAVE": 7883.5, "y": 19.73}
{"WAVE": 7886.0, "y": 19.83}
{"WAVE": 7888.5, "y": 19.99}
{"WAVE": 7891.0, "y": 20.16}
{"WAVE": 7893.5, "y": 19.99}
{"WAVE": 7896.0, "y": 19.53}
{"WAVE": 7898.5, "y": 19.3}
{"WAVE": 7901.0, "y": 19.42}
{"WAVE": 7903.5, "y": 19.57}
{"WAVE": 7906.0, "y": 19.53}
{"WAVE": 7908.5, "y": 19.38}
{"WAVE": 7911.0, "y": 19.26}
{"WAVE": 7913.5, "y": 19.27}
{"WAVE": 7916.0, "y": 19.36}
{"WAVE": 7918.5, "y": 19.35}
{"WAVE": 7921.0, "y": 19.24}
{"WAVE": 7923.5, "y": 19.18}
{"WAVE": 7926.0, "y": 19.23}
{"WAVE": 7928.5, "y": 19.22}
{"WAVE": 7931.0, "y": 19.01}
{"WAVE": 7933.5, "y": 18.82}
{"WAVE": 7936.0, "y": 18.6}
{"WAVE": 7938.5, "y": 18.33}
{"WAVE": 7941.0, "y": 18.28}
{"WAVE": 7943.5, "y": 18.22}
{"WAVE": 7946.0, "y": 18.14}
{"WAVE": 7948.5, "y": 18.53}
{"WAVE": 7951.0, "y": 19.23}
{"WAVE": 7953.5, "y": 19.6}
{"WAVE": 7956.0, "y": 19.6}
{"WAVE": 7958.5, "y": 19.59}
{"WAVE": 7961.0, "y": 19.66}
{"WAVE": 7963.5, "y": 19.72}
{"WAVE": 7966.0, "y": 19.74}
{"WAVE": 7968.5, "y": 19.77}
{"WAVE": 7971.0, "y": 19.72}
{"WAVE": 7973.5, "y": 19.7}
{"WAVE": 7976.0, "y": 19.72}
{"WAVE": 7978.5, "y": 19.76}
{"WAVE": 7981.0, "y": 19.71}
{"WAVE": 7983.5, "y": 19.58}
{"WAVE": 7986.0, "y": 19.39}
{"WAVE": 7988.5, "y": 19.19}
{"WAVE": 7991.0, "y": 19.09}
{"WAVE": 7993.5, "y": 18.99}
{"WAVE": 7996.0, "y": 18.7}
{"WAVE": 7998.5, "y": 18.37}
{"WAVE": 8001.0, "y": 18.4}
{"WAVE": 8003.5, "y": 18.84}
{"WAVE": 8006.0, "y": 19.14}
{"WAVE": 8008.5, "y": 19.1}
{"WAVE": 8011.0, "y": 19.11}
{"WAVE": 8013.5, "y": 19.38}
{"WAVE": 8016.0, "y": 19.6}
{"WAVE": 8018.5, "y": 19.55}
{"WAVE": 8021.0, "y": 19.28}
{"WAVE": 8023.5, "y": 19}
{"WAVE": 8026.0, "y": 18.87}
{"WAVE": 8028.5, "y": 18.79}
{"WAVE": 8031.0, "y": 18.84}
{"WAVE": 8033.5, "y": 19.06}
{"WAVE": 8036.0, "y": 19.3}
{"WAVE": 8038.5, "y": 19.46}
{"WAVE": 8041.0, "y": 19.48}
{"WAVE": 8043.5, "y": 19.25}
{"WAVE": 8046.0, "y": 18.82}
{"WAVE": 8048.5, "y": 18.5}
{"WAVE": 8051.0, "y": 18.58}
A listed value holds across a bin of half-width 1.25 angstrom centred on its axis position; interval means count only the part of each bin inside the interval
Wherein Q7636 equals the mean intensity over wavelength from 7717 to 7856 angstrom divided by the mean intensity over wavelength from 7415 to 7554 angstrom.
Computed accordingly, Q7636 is 0.97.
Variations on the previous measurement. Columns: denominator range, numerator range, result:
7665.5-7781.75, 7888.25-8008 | 0.95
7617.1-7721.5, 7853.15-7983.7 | 0.96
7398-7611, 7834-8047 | 0.94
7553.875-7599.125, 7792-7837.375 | 0.97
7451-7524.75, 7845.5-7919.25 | 0.95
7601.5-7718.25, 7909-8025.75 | 0.94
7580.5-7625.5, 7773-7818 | 0.99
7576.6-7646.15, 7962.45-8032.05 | 0.94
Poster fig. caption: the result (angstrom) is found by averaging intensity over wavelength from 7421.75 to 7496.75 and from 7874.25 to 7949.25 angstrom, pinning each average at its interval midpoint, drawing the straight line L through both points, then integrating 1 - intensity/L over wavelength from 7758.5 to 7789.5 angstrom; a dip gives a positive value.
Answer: -0.5 angstrom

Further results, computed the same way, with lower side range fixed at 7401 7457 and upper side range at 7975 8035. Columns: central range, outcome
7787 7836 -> -1.2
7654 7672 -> 0.5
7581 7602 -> -0.2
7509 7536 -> -0.3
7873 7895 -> -0.5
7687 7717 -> -0.4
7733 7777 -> -0.9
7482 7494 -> -0.3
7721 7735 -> -0.1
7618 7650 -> -0.8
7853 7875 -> -0.5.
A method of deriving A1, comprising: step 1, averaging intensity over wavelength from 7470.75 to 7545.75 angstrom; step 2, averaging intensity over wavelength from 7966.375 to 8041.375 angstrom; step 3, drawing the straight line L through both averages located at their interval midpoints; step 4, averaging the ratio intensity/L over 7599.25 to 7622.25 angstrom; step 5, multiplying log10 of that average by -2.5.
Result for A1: 0.01 mag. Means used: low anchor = 20.8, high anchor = 19.2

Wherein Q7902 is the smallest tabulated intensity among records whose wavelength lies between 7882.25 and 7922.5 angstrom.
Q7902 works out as 19.24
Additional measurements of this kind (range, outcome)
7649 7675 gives 18.74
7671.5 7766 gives 19.69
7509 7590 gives 19.92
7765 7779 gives 19.8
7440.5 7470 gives 20.32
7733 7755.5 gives 19.84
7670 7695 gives 19.87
